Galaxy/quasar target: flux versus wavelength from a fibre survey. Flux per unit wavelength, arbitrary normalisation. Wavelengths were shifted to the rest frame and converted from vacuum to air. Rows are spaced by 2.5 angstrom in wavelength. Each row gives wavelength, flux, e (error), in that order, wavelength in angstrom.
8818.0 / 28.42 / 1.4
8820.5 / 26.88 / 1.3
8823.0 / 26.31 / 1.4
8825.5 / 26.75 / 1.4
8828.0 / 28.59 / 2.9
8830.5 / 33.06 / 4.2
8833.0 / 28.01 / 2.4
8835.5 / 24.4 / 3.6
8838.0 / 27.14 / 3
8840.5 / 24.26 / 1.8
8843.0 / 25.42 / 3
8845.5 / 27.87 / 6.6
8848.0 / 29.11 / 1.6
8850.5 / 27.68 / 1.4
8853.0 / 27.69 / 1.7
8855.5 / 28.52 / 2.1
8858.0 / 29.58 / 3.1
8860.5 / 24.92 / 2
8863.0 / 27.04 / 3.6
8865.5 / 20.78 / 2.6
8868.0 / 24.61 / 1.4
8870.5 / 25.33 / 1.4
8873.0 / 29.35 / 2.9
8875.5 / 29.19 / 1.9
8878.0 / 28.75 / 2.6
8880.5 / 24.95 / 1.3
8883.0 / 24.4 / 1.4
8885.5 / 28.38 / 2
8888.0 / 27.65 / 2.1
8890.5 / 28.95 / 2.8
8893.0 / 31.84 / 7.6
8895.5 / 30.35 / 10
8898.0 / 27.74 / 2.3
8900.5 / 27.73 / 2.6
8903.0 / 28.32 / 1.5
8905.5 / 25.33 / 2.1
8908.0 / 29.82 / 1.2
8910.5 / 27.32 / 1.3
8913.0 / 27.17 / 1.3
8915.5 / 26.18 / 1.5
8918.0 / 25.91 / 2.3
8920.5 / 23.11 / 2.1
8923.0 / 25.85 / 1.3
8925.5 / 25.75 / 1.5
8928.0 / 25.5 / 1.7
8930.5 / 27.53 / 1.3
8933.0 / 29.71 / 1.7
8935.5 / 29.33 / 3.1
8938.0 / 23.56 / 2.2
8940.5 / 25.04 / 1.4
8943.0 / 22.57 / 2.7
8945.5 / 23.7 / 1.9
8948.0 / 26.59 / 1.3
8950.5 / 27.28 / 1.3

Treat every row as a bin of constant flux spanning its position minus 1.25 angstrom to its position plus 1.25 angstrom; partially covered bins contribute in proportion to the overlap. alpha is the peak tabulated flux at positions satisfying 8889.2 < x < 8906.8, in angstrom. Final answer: 31.84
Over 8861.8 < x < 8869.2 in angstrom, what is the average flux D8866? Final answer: 24.1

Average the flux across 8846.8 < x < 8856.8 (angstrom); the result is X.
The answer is 28.3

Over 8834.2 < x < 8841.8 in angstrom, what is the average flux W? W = 25.3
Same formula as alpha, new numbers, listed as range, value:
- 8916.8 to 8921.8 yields 25.91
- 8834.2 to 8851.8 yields 29.11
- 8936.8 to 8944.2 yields 25.04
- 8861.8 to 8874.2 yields 29.35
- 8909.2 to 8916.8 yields 27.32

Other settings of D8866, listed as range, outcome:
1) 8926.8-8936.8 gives 28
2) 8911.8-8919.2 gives 26.4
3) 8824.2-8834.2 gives 29.1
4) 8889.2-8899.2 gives 29.7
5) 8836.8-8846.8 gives 26.2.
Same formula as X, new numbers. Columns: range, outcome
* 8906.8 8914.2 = 28.1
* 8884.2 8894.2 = 29.2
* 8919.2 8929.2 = 25.1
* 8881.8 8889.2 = 26.8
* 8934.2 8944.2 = 25.2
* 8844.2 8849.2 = 28.5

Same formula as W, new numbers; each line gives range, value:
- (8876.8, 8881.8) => 26.8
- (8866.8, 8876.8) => 27.1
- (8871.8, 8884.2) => 27.3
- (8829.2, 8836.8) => 28.5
